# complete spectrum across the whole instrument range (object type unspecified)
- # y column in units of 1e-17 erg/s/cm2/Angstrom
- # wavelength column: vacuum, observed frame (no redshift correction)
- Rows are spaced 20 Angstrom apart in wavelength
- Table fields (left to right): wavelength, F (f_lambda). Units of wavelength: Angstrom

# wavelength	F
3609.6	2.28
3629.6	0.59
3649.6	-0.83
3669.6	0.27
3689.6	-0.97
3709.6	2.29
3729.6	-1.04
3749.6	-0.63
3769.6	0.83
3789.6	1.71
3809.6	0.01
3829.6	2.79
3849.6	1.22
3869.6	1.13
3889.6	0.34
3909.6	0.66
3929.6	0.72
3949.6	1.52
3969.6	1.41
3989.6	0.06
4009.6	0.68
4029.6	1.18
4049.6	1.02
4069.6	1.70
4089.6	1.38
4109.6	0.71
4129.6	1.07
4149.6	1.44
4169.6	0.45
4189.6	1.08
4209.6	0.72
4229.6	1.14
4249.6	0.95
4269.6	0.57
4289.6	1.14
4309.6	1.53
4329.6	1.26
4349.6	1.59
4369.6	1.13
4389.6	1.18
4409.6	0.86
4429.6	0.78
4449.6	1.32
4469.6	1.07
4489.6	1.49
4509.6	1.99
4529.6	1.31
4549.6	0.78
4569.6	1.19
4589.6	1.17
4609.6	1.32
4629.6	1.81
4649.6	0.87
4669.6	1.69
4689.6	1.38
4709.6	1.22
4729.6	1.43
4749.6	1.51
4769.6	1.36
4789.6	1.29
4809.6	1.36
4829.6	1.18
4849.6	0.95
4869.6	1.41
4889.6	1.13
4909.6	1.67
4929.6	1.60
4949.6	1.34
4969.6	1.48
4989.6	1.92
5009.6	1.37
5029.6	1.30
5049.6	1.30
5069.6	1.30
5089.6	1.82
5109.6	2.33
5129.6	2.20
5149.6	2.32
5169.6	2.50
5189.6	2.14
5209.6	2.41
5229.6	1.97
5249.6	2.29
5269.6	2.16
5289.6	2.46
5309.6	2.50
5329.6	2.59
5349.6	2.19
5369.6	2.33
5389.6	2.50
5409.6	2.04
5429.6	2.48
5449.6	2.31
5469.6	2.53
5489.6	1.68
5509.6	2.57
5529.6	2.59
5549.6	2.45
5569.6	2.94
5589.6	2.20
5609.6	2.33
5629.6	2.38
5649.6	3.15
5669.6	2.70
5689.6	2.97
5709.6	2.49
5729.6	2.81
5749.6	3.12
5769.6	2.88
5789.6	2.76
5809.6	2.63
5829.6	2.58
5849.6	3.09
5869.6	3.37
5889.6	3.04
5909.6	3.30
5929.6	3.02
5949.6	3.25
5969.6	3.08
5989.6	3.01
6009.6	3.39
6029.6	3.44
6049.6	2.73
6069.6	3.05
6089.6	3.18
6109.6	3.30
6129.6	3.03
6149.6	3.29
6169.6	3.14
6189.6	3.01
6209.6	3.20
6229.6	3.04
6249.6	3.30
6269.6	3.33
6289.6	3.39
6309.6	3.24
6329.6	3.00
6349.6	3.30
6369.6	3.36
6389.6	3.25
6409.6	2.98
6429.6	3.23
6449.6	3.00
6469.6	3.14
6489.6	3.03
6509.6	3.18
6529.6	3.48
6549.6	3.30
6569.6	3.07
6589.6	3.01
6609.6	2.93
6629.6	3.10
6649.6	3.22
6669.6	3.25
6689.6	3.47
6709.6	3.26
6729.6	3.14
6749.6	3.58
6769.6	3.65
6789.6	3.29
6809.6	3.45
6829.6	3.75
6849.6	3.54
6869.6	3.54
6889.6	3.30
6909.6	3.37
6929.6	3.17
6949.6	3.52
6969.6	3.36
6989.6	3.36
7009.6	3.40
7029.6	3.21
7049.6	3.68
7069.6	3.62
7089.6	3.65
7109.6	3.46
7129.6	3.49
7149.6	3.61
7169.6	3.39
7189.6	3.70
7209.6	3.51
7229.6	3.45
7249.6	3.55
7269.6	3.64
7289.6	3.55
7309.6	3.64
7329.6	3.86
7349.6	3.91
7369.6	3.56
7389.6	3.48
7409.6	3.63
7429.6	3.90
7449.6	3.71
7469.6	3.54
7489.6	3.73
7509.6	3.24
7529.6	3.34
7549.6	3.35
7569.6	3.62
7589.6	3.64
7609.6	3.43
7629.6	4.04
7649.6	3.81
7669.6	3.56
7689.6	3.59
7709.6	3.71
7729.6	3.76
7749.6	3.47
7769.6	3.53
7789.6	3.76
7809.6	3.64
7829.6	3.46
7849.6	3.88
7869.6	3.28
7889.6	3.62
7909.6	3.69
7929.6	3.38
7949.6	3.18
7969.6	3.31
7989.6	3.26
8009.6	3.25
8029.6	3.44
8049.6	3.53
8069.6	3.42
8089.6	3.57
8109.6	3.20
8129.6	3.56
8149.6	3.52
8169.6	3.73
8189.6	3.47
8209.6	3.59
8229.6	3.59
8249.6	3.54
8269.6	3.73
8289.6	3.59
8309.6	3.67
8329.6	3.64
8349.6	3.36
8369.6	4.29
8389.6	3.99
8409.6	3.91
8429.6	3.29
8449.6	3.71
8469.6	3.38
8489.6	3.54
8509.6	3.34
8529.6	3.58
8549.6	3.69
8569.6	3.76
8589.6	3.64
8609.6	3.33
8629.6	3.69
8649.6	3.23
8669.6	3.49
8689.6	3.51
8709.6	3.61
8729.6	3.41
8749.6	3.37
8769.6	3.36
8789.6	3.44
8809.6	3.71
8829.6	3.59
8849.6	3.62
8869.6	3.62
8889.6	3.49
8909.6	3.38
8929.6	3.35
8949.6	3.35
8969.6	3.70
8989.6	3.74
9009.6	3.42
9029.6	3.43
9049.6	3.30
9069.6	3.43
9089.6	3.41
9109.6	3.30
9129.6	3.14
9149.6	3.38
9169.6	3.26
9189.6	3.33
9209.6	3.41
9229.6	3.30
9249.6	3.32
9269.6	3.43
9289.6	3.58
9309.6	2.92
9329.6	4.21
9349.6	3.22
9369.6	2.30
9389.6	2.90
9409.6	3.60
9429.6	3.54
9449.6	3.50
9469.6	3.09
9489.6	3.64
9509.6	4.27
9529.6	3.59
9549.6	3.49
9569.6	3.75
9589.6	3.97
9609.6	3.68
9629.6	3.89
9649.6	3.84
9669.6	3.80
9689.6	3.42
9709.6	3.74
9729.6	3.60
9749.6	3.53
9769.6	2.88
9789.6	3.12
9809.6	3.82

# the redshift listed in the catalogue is 0.276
